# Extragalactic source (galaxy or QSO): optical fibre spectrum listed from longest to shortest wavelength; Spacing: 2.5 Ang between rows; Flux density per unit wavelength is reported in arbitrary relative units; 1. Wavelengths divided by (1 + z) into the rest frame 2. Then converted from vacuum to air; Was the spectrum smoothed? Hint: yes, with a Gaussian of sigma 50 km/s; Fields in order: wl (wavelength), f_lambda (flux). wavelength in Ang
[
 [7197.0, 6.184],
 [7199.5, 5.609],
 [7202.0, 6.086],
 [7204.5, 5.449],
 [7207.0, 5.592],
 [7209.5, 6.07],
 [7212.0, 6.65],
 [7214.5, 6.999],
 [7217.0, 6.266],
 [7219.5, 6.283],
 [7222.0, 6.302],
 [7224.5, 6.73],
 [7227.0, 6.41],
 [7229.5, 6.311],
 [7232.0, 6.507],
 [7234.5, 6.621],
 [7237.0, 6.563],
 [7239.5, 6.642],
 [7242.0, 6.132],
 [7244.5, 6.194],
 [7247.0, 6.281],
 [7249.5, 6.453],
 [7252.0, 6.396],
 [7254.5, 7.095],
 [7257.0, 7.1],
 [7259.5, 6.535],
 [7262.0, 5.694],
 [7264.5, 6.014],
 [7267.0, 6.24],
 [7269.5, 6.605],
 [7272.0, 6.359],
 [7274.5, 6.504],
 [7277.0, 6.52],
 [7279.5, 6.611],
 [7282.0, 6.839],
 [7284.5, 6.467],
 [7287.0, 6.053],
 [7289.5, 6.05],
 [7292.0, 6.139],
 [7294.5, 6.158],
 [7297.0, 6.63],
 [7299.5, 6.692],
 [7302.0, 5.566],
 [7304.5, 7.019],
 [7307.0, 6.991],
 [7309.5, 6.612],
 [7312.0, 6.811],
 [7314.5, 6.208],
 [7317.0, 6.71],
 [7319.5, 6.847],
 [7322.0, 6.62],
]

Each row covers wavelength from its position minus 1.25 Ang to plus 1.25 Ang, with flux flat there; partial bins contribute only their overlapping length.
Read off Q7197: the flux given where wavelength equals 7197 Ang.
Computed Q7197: 6.184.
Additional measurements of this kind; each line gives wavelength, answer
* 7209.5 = 6.07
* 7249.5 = 6.453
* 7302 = 5.566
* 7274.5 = 6.504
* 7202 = 6.086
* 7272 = 6.359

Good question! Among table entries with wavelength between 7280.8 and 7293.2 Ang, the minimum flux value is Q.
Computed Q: 6.05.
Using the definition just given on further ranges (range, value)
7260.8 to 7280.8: 5.694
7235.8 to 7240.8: 6.563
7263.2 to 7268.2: 6.014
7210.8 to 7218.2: 6.266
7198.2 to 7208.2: 5.449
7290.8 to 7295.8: 6.139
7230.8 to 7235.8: 6.507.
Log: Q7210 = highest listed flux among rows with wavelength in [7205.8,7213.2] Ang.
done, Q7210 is 6.65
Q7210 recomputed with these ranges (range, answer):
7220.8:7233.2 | 6.73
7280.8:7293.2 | 6.839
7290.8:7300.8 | 6.692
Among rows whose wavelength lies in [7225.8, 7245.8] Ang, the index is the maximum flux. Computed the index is 6.642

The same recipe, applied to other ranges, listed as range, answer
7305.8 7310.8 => 6.991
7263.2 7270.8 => 6.605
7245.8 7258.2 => 7.1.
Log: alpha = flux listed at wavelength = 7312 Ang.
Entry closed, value 6.811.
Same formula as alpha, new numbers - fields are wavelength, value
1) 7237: 6.563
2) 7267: 6.24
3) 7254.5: 7.095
